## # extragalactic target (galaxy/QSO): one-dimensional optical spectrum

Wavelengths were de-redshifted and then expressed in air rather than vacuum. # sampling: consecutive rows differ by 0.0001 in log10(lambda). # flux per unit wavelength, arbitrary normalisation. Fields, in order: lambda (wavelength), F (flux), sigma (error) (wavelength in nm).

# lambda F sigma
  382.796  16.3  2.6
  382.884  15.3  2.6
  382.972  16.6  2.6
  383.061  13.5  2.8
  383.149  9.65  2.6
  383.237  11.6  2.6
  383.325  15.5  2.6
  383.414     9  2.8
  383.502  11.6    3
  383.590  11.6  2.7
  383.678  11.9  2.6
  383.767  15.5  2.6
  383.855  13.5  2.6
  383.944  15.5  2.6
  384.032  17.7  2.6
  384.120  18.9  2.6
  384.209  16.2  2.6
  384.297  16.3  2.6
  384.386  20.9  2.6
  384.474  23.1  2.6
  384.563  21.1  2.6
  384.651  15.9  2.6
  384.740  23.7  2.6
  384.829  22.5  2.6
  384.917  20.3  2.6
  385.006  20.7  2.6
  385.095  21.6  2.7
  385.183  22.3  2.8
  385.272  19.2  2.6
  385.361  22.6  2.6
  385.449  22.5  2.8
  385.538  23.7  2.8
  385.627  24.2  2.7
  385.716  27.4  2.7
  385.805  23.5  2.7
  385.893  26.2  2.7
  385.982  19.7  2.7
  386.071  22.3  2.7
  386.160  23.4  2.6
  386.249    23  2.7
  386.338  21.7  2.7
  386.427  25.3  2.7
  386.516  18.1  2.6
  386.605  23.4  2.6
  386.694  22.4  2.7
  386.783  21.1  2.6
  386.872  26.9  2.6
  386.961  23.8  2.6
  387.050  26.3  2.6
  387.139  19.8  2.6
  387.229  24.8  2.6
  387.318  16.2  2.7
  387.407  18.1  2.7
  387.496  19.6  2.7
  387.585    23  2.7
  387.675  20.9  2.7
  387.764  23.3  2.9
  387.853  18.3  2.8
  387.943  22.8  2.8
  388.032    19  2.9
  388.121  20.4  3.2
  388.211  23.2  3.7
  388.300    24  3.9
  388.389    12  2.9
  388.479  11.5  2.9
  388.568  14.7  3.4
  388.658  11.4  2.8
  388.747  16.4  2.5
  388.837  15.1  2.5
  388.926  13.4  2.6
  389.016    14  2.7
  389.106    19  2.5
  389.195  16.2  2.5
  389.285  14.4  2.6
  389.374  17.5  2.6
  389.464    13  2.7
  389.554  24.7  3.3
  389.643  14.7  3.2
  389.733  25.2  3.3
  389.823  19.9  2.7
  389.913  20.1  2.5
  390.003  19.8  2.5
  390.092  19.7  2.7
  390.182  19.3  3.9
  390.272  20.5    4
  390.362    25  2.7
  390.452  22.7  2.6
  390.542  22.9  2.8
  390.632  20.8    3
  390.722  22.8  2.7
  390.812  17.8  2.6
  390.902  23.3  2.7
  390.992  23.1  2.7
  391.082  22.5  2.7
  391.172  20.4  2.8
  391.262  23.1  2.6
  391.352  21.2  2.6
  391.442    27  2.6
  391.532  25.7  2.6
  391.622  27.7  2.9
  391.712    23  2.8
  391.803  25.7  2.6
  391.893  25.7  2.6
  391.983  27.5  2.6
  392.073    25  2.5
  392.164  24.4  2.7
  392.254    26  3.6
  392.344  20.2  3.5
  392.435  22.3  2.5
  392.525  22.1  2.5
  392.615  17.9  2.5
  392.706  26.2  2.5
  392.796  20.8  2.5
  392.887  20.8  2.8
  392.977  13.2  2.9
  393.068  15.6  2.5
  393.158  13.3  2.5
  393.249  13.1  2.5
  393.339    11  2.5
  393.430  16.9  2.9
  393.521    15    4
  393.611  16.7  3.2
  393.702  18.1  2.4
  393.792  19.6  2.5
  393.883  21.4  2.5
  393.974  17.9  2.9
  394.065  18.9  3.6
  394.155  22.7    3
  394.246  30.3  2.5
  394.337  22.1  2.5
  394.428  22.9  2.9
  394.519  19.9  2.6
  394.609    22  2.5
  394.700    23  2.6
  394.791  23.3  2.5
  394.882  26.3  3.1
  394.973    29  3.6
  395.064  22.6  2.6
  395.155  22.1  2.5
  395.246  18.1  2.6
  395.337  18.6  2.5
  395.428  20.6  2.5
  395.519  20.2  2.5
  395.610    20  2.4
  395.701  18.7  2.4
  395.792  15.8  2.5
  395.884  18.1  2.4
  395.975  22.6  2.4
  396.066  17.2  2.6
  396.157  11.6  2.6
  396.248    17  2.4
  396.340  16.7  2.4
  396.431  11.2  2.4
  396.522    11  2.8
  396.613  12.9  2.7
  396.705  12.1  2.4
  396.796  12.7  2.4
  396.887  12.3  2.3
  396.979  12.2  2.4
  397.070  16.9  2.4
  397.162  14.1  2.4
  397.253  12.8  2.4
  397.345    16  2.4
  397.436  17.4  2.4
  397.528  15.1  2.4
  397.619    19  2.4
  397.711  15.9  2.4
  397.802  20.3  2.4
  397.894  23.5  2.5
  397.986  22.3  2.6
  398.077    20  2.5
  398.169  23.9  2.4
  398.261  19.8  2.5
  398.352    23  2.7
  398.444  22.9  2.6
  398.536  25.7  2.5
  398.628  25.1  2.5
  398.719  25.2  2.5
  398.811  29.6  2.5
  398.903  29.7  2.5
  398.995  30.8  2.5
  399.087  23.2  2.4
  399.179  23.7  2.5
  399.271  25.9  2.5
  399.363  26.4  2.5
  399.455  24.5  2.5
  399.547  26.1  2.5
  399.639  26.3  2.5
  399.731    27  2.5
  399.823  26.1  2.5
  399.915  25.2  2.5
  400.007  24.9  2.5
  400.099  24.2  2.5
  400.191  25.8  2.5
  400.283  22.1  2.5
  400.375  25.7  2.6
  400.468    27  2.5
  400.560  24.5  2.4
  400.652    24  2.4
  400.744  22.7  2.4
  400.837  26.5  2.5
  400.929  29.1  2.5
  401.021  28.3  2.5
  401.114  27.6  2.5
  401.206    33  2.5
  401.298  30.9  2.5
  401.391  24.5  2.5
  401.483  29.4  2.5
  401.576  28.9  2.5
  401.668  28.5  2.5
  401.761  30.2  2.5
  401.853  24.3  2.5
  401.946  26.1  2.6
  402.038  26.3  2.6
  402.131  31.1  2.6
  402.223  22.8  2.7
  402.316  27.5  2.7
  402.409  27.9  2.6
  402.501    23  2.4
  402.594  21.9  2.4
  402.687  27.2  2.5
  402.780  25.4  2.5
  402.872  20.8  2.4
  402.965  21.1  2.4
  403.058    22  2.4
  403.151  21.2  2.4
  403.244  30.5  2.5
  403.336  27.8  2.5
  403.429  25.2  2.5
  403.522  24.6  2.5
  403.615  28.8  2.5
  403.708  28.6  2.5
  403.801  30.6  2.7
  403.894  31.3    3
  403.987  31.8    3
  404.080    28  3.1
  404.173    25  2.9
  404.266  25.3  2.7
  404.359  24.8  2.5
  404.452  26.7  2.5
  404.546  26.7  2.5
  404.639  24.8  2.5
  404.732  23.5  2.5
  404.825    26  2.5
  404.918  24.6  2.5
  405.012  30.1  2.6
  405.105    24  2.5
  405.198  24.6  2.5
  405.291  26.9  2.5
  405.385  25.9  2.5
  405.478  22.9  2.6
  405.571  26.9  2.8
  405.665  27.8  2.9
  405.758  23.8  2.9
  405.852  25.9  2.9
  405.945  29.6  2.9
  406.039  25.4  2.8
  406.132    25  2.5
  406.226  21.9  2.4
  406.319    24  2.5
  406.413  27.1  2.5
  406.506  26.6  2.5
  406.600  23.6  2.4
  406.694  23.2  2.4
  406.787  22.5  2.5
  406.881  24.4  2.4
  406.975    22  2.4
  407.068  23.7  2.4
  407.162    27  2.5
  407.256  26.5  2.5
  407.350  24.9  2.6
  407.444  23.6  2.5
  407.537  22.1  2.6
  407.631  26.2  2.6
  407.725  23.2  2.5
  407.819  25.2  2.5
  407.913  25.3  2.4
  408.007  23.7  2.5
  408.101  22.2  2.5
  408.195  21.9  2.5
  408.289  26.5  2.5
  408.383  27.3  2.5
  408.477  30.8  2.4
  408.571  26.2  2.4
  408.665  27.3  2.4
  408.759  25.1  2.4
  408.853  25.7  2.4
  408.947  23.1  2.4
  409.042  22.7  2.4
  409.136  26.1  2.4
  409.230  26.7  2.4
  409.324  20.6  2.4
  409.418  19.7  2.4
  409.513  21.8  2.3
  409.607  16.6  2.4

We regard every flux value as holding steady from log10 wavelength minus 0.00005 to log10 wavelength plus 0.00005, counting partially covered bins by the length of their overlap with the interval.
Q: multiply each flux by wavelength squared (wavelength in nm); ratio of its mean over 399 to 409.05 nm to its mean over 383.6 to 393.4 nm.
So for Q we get 1.36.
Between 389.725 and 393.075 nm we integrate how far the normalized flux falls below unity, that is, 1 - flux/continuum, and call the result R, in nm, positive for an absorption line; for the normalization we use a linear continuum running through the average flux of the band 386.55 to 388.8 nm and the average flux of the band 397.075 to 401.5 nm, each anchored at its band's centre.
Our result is -0.15 nm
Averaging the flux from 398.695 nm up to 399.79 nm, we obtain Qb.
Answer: 26.5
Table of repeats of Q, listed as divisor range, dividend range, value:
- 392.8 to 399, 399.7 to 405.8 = 1.42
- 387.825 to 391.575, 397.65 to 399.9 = 1.31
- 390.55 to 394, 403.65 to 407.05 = 1.32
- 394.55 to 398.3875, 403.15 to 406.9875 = 1.49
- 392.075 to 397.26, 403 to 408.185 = 1.44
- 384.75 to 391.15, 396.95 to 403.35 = 1.26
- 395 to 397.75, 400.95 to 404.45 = 1.68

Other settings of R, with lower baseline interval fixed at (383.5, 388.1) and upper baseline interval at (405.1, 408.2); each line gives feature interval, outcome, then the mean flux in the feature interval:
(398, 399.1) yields -0.08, 24.9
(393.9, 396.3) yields 0.18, 20.8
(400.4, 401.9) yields -0.24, 27.4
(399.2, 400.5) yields -0.11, 25.5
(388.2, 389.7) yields 0.37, 16.1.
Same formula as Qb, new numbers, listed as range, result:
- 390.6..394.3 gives 21.1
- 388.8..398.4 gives 19.6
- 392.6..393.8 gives 16.9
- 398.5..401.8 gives 26.6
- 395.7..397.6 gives 14.9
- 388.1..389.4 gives 16.1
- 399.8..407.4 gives 26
